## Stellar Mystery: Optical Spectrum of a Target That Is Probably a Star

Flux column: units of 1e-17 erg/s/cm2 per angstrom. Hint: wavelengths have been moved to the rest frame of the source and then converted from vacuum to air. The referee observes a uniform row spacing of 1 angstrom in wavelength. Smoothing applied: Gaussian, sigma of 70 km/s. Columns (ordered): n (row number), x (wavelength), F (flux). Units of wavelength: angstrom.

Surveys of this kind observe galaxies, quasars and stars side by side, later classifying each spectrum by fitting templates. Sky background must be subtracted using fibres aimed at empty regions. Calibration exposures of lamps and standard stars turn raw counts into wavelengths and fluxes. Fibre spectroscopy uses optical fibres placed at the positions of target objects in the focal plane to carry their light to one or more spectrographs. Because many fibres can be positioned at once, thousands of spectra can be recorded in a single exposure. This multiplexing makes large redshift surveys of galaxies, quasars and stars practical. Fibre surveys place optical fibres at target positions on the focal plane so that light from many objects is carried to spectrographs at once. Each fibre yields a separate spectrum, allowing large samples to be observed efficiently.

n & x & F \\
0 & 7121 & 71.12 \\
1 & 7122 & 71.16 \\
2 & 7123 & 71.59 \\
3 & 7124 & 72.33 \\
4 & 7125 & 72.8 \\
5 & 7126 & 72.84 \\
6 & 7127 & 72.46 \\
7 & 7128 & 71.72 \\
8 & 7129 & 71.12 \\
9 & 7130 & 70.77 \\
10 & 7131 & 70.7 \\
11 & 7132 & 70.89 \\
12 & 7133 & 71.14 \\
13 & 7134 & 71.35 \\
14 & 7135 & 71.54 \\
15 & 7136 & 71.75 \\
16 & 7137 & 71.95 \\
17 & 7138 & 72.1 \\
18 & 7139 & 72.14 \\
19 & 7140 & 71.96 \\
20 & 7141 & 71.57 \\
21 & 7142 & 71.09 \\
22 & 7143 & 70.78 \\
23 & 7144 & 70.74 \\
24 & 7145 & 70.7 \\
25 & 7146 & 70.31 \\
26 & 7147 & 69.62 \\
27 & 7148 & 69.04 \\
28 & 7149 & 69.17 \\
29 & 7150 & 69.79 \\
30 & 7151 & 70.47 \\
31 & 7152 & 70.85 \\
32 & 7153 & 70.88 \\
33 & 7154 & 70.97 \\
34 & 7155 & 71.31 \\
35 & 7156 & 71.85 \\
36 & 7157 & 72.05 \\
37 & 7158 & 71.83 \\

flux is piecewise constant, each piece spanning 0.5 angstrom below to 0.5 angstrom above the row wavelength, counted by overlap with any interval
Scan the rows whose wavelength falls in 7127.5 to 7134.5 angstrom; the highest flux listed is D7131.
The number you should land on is 71.72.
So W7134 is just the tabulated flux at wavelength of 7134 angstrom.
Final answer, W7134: 71.35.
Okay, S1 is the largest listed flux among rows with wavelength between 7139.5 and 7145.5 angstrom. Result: 71.96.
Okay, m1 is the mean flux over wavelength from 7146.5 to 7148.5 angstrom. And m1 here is 69.3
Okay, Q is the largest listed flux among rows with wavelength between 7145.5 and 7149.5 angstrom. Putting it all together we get 70.31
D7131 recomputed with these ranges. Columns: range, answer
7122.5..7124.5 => 72.33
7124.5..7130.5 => 72.84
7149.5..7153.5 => 70.88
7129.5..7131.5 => 70.77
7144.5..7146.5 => 70.7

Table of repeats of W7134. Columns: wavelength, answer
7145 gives 70.7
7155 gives 71.31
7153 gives 70.88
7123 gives 71.59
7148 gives 69.04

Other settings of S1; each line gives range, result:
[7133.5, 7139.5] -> 72.14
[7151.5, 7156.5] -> 71.85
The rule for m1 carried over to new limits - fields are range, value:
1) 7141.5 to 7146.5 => 70.7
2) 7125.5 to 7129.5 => 72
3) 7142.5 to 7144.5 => 70.8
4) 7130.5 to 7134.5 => 71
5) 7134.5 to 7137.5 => 71.7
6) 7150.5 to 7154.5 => 70.8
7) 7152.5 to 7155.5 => 71.1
